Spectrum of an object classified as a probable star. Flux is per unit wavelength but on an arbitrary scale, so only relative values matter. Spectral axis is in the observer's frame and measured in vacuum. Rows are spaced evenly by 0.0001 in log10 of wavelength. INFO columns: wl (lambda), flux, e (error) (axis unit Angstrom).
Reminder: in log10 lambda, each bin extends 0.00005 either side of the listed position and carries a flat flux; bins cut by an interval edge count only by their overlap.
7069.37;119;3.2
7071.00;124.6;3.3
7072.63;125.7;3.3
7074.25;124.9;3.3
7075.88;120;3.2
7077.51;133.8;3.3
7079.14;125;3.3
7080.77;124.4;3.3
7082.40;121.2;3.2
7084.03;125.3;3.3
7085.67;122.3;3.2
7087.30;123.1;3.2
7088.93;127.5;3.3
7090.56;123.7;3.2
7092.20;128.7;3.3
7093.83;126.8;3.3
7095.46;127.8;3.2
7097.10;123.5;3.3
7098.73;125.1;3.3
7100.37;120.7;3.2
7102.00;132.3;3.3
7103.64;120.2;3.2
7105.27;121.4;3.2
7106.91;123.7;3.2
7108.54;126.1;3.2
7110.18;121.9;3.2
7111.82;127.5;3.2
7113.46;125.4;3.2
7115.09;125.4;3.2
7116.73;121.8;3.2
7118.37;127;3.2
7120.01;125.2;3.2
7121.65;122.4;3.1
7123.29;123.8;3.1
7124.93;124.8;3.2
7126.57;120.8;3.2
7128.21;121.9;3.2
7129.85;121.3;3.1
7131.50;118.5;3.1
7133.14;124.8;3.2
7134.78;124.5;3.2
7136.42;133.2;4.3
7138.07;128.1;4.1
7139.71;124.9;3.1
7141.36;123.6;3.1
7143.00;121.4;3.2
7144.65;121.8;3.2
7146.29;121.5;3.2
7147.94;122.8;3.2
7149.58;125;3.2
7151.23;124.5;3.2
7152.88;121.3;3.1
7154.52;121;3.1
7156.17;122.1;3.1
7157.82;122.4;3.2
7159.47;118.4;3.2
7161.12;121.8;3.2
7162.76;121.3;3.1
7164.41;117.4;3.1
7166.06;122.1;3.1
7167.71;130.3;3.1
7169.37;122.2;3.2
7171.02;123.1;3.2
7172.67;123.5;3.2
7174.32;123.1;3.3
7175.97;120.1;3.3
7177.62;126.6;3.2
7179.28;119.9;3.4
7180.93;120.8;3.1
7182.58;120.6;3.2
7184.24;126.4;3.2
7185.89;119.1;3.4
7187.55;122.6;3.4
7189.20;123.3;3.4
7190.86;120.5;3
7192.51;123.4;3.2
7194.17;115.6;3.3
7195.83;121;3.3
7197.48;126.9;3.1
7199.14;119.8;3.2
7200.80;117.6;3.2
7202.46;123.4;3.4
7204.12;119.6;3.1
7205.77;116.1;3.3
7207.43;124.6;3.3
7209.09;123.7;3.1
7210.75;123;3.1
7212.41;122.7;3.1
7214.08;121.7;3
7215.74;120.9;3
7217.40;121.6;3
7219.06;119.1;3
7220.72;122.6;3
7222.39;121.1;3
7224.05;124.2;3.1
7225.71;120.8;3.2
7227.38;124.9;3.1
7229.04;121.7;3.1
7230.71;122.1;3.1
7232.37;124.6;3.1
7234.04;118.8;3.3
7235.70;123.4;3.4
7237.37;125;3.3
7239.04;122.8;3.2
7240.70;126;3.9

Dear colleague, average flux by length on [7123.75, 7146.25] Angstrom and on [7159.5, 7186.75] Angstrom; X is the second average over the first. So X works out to 1.0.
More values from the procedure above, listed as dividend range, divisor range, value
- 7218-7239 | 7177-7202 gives 1.01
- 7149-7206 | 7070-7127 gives 0.98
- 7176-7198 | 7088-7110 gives 0.97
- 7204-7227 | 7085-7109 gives 0.97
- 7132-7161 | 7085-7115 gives 0.99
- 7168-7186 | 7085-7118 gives 0.98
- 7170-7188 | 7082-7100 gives 0.98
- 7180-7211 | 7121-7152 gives 0.98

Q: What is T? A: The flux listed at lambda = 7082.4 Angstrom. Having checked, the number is 121.2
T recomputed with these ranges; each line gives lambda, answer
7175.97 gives 120.1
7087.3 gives 123.1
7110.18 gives 121.9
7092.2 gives 128.7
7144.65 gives 121.8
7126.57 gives 120.8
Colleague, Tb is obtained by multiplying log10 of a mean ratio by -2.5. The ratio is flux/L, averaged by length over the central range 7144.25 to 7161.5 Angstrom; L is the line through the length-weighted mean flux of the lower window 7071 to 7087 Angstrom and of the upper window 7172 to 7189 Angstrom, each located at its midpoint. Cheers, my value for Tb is 0.008 mag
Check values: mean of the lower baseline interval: 125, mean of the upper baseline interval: 122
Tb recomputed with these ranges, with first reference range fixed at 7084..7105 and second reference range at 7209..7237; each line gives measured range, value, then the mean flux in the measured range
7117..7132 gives 0.01 mag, 123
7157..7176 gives 0.01 mag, 122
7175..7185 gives 0.01 mag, 122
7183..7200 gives 0.01 mag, 122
